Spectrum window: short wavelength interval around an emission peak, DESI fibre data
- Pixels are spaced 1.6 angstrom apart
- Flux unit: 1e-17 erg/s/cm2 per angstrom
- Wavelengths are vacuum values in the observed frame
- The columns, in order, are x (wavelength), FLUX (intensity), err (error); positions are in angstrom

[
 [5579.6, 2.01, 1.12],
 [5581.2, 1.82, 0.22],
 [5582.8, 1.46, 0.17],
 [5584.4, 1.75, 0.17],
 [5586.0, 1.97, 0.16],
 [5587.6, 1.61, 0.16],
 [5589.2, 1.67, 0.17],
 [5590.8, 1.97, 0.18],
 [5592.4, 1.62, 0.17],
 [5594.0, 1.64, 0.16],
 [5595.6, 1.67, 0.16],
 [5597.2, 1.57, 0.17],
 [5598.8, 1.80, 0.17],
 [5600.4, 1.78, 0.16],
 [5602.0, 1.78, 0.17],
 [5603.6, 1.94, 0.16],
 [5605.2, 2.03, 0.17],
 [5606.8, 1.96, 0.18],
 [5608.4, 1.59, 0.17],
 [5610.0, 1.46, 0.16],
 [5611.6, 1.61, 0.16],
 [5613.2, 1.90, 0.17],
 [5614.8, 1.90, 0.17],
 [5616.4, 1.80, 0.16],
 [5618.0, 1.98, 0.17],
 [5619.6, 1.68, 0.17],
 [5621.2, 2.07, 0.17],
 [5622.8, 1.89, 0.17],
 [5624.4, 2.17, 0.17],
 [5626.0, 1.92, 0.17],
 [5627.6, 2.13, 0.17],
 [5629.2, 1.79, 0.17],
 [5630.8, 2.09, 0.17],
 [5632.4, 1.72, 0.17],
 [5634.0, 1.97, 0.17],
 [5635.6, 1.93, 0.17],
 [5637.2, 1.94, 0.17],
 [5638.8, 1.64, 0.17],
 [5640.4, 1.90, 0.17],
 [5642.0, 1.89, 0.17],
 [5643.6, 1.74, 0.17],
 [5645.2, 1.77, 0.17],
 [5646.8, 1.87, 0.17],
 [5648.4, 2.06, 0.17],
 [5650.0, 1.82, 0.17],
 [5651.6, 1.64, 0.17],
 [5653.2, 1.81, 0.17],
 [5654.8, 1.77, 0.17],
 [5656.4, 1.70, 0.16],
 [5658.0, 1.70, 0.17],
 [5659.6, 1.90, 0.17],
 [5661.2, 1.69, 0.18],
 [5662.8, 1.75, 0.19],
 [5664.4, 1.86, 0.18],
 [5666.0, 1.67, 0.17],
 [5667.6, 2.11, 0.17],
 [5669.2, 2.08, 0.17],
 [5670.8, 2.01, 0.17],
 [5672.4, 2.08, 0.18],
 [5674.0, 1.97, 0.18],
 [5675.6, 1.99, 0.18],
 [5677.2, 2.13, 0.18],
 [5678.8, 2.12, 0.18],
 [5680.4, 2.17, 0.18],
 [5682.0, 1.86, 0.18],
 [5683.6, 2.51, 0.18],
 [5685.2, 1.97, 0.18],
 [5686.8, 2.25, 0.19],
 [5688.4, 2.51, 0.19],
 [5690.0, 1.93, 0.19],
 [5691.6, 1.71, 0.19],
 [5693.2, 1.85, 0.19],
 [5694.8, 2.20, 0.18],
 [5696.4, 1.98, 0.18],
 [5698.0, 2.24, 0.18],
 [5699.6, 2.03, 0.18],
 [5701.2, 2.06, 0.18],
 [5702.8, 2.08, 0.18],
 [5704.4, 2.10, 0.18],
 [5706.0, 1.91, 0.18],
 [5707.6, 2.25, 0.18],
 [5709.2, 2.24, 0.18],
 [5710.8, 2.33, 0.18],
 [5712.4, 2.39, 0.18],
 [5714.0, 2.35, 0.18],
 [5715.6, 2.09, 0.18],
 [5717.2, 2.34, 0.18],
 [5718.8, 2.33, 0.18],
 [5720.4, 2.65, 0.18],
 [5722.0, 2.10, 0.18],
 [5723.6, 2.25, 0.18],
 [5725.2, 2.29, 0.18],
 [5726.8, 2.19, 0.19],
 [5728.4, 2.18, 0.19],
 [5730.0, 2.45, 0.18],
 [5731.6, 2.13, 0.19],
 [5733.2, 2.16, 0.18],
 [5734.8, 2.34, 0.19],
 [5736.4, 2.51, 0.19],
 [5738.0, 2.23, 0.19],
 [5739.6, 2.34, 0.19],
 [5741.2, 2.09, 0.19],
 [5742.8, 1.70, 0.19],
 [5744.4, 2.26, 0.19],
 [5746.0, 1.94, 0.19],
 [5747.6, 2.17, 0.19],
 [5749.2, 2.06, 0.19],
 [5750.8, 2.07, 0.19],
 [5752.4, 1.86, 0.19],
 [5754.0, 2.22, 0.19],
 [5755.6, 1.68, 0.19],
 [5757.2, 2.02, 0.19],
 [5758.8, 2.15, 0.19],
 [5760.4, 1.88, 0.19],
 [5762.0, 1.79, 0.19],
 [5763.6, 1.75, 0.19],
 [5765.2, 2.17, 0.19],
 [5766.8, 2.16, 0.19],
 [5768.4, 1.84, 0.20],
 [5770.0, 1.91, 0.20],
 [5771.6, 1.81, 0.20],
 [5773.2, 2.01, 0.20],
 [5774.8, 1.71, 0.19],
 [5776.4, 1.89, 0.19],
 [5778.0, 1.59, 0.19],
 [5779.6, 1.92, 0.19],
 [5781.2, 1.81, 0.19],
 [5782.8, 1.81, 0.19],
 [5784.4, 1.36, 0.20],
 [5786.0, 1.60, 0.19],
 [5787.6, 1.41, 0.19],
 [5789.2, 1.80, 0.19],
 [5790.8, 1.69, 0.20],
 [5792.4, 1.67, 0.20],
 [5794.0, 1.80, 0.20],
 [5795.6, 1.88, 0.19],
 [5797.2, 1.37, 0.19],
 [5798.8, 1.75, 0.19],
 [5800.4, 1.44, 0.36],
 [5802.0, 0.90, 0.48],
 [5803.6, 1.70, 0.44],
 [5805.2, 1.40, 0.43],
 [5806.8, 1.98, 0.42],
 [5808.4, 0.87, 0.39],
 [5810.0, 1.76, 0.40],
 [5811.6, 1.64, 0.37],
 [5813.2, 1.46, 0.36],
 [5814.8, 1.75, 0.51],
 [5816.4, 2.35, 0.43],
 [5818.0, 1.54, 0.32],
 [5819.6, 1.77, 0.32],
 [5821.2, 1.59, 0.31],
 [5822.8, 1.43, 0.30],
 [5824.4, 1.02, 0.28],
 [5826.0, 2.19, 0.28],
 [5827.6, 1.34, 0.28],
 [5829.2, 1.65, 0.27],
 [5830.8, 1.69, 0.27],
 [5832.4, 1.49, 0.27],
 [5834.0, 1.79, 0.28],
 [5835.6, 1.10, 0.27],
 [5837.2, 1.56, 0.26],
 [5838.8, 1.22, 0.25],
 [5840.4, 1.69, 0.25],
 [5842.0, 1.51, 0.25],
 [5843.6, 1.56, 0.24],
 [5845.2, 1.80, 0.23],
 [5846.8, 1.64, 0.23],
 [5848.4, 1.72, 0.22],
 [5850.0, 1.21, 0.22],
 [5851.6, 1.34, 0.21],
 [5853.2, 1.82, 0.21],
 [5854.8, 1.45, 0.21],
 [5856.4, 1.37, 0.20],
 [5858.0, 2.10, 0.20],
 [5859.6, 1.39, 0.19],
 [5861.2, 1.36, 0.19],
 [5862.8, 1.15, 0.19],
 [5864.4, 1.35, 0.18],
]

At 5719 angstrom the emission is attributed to C III] 1909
